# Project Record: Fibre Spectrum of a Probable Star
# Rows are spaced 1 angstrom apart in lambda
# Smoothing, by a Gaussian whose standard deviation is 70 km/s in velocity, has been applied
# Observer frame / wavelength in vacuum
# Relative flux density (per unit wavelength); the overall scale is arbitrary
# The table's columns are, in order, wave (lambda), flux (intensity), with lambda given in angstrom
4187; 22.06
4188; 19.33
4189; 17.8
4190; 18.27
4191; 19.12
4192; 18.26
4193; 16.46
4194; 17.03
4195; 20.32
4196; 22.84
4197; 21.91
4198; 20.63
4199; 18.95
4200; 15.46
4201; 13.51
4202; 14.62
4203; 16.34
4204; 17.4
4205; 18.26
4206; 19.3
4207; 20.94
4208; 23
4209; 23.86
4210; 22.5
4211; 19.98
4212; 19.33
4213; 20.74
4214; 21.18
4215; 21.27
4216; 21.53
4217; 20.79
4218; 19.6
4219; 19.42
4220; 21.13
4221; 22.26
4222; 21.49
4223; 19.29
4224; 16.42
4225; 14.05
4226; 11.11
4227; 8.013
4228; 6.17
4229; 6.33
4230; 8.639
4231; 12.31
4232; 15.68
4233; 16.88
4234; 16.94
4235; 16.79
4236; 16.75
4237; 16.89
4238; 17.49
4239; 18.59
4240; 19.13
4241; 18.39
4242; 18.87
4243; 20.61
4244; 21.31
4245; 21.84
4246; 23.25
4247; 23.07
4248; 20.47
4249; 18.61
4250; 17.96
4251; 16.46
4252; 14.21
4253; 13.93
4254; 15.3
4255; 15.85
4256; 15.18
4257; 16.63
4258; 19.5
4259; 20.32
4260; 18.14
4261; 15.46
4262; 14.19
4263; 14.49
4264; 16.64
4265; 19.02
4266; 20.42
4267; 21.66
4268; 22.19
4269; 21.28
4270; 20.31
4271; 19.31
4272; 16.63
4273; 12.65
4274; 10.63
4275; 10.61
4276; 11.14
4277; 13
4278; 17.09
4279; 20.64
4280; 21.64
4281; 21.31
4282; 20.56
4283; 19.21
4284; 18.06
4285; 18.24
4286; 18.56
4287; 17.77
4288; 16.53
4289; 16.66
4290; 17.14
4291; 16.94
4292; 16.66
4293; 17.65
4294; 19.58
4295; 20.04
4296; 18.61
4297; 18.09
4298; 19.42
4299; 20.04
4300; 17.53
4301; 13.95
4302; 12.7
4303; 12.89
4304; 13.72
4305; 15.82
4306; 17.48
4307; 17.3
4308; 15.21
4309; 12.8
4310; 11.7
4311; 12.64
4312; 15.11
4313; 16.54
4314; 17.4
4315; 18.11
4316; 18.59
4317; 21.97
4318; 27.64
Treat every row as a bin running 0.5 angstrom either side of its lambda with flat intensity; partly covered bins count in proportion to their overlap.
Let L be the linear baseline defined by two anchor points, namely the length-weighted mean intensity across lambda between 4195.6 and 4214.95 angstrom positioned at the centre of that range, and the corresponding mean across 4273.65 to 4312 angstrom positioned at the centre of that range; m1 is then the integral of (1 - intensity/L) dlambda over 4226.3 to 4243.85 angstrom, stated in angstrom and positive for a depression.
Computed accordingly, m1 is 3.25 angstrom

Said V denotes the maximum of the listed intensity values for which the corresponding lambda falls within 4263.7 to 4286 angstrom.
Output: 22.19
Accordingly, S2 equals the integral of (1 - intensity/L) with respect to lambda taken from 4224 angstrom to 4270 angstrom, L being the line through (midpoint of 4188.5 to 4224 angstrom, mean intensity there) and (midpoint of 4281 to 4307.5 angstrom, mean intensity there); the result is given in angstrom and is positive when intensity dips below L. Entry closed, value 4.1 angstrom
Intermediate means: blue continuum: 19.5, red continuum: 17.4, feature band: 16.9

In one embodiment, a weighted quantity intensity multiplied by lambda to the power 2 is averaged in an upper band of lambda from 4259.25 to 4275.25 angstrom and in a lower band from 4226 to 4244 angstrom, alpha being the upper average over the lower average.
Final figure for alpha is 1.2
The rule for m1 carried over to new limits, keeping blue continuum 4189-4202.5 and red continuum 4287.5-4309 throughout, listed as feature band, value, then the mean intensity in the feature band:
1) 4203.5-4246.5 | -0.5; 18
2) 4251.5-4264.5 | 0.9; 16.1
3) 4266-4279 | 0.3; 16.7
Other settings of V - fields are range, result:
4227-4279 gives 23.25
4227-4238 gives 17.49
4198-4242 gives 23.86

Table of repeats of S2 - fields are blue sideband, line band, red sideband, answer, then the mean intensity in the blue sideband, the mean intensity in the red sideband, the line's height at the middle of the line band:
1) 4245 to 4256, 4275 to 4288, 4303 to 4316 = -0.92 angstrom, 18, 15.4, 16.6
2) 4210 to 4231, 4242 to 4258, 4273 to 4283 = -1.70 angstrom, 17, 16.3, 16.6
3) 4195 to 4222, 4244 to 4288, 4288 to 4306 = 0.45 angstrom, 19.9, 16.9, 18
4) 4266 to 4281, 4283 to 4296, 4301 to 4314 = -1.53 angstrom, 17.3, 14.6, 16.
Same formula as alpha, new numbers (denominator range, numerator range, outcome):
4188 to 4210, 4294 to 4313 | 0.89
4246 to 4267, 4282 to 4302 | 1.04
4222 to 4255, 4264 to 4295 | 1.11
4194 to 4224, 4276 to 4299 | 0.95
